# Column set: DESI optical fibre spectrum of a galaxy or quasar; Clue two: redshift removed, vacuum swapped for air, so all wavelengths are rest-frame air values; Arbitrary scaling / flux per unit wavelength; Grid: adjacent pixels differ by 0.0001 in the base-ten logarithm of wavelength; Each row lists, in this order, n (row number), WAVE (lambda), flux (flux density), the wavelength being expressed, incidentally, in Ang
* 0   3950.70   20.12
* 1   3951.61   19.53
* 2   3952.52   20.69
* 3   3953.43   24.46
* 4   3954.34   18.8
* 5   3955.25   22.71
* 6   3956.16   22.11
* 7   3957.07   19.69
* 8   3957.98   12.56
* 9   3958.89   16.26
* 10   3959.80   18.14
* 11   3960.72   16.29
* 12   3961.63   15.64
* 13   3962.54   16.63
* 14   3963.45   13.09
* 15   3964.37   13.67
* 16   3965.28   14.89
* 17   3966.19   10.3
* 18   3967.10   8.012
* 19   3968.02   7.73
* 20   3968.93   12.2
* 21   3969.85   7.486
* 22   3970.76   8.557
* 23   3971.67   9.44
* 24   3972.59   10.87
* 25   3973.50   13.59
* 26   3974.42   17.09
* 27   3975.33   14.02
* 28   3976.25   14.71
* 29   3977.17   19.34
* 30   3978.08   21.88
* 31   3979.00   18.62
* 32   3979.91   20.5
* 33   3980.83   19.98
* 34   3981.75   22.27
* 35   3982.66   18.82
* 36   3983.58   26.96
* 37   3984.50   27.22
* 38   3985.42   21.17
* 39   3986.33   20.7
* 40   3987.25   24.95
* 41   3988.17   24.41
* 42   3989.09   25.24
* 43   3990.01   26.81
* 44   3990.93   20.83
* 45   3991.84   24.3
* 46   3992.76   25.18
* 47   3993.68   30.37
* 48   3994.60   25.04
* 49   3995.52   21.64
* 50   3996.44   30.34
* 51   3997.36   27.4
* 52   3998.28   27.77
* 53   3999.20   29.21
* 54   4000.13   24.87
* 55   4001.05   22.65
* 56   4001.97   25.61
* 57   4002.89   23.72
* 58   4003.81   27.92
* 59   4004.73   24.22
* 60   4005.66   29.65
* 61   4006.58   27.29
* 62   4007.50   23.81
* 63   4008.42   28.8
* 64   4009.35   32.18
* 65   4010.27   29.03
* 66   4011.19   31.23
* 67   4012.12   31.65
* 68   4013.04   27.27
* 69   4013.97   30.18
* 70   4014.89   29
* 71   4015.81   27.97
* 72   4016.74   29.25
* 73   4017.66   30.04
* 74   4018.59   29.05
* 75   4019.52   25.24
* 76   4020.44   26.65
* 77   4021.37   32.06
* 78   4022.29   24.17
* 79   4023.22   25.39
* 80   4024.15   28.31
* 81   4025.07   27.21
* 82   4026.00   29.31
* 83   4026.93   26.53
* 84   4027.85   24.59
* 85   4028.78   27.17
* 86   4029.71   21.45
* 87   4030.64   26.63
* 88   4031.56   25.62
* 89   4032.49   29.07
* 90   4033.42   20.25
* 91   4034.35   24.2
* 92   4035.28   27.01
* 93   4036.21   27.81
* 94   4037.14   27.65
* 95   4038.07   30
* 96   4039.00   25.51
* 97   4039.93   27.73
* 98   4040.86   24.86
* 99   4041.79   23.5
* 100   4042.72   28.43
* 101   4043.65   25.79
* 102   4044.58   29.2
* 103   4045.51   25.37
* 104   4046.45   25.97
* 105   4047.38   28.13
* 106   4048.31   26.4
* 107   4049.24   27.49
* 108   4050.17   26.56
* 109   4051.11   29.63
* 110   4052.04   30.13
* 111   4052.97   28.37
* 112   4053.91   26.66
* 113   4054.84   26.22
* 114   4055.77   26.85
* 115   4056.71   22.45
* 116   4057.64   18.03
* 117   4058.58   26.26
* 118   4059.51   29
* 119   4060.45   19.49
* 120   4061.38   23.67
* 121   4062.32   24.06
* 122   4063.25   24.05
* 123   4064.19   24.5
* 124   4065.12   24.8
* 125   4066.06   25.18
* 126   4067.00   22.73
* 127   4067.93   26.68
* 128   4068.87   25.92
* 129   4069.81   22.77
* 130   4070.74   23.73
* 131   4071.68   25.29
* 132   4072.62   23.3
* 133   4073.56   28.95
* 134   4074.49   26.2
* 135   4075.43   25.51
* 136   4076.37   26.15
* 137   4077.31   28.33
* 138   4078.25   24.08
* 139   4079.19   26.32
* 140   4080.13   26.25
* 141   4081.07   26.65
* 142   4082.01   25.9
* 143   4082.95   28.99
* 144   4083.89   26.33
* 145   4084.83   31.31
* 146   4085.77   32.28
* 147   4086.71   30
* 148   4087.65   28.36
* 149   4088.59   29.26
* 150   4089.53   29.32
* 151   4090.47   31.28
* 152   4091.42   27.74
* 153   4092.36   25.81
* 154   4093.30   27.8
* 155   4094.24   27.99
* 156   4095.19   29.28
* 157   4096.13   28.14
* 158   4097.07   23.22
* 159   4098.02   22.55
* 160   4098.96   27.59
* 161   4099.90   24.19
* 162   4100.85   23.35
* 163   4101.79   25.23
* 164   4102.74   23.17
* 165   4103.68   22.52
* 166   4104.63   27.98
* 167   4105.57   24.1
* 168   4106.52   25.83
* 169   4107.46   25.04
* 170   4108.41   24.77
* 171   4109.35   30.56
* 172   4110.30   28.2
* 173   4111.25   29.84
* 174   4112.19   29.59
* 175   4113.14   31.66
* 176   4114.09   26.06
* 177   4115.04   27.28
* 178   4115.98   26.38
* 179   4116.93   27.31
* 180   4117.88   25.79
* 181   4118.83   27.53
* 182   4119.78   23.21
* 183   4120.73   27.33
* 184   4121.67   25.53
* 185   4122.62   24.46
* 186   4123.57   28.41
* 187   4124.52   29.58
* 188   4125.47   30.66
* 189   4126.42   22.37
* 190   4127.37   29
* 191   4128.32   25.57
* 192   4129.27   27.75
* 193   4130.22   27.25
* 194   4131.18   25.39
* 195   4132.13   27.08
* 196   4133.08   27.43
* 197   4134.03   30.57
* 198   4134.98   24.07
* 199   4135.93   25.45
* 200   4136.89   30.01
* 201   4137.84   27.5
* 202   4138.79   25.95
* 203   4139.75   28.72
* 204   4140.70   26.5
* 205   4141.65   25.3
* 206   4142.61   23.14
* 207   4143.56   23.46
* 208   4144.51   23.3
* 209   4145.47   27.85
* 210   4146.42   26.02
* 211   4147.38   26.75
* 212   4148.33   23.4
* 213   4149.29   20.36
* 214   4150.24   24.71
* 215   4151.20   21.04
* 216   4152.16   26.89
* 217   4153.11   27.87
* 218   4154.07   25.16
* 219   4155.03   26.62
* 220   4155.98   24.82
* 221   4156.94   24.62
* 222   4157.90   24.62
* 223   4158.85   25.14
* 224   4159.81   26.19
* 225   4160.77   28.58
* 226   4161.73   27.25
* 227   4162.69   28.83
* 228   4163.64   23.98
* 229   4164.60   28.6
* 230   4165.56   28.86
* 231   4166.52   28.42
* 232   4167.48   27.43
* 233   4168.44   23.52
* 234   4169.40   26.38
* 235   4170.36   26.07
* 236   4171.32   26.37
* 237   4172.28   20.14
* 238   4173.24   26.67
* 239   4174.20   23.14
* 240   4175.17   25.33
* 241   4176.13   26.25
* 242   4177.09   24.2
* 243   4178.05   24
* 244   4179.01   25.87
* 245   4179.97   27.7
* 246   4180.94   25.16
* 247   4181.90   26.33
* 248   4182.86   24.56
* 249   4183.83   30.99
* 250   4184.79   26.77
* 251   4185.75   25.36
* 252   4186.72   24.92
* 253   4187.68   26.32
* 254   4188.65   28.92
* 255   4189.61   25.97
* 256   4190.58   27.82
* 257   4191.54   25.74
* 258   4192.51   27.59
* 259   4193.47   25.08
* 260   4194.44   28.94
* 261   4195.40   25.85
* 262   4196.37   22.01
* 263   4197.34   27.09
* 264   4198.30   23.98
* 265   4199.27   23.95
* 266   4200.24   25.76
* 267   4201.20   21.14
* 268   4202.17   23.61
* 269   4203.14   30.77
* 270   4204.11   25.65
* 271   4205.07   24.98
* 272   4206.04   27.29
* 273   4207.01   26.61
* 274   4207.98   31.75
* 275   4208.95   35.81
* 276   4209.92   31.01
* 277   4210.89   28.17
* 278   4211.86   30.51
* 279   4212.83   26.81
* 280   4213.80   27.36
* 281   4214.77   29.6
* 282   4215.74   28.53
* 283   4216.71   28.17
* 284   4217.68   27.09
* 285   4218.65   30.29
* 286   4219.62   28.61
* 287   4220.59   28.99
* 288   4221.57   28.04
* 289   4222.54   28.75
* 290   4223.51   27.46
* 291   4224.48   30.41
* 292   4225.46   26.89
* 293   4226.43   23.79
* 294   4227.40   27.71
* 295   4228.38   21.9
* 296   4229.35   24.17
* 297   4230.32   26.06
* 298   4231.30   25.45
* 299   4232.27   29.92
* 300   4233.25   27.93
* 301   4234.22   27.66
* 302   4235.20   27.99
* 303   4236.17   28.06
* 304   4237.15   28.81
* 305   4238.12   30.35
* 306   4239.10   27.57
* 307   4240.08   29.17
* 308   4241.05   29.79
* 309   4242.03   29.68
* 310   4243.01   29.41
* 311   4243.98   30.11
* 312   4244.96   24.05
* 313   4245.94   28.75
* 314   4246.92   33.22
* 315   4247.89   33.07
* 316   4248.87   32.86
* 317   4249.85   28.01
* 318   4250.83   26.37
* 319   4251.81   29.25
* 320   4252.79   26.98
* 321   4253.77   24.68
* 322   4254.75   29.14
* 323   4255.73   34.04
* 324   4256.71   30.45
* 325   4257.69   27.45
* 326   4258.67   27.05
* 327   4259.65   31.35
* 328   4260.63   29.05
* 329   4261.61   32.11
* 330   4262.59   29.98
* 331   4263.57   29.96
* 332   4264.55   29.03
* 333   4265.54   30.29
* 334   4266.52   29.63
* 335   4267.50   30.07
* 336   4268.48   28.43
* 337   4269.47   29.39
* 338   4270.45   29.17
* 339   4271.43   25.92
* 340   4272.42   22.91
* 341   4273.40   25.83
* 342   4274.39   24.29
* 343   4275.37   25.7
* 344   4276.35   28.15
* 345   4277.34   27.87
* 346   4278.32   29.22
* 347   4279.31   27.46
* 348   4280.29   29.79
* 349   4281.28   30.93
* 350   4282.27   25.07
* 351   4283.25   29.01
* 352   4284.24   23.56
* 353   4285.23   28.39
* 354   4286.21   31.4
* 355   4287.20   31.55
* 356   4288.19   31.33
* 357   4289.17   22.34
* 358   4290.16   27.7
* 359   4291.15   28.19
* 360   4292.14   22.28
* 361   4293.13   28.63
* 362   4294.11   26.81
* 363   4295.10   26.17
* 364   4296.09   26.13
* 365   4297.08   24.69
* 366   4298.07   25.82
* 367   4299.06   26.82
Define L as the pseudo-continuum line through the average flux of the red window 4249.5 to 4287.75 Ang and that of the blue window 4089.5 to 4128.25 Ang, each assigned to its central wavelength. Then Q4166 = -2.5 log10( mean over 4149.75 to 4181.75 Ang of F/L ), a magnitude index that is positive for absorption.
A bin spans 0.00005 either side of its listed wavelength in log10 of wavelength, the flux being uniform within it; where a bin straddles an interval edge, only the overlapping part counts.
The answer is 0.06 mag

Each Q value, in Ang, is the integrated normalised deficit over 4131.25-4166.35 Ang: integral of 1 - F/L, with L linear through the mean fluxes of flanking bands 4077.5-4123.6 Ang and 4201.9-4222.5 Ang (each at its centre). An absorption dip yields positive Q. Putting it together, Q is 2.1 Ang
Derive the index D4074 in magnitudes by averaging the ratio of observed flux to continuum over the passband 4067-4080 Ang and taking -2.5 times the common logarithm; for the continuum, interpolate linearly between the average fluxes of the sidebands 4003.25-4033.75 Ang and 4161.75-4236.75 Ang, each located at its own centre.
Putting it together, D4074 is 0.073 mag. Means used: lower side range 27.5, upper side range 26.8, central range 25.5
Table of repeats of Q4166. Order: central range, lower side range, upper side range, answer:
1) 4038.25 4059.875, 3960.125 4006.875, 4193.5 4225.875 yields -0.185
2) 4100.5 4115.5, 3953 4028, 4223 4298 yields -0.073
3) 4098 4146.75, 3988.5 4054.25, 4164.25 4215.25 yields 0.010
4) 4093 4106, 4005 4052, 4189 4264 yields 0.086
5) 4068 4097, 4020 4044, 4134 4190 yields -0.042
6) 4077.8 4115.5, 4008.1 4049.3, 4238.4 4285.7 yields 0.022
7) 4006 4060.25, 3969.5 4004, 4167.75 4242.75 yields -0.189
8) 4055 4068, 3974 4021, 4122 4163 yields 0.067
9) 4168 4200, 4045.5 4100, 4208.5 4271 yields 0.091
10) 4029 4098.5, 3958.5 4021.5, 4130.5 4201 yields -0.114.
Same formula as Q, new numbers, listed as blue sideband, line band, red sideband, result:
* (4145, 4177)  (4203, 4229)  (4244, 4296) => -1.14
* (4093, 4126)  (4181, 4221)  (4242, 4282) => 1.01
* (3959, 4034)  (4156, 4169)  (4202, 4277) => 0.04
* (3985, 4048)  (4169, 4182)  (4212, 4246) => 1.11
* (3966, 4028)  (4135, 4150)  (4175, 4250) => 0.37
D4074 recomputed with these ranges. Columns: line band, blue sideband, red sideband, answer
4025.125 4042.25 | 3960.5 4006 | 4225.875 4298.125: -0.21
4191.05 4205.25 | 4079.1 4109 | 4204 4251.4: 0.10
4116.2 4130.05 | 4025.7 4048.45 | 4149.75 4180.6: -0.03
